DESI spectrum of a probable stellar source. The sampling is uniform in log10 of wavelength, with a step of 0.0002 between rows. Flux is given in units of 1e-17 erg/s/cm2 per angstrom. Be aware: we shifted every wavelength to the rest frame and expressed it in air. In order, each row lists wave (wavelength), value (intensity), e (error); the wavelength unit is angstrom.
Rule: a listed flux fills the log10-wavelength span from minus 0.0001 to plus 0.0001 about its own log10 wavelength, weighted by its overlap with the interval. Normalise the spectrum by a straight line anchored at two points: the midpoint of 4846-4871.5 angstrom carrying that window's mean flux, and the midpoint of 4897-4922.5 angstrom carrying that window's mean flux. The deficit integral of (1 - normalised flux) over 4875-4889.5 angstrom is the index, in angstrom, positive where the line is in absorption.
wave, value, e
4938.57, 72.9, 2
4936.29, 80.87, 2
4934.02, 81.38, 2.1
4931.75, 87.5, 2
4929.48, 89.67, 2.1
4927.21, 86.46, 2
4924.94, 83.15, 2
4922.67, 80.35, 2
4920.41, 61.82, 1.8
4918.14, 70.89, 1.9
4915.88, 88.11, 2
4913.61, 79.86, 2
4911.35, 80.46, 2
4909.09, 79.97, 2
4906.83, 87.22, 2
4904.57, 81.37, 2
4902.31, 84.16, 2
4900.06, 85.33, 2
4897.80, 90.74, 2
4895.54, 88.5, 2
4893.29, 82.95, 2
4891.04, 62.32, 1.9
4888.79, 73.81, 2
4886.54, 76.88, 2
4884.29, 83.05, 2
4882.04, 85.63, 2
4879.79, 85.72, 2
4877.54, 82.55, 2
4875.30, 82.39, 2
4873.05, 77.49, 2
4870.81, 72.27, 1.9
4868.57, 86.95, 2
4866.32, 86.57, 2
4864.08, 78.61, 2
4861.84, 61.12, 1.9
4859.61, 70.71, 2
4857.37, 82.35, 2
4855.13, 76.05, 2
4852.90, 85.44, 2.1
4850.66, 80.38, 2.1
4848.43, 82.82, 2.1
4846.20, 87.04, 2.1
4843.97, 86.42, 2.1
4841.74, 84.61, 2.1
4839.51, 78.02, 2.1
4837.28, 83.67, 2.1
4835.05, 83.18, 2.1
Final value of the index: -0.3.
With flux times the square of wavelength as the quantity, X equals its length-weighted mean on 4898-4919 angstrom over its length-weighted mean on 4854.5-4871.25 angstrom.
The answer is 1.09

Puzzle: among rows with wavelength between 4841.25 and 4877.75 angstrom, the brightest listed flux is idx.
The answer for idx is 87.04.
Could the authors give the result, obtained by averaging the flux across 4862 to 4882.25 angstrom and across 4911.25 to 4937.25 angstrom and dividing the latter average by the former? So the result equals 1.0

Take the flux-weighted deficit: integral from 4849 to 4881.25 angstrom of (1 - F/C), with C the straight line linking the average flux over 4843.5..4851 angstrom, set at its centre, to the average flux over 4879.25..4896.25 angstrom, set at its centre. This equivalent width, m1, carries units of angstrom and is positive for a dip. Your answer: 1.14 angstrom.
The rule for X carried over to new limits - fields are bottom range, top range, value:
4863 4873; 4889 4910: 1.03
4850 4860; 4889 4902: 1.04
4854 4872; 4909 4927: 1.04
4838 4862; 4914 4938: 1.04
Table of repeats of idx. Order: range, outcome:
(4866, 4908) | 90.74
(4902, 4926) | 88.11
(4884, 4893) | 83.05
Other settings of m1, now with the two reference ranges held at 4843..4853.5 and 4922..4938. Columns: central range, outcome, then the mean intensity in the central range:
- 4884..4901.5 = 0.8 angstrom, 80.4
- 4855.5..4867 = 1.2 angstrom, 75.5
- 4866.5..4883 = 0.4 angstrom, 82.1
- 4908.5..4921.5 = 1.1 angstrom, 76.7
